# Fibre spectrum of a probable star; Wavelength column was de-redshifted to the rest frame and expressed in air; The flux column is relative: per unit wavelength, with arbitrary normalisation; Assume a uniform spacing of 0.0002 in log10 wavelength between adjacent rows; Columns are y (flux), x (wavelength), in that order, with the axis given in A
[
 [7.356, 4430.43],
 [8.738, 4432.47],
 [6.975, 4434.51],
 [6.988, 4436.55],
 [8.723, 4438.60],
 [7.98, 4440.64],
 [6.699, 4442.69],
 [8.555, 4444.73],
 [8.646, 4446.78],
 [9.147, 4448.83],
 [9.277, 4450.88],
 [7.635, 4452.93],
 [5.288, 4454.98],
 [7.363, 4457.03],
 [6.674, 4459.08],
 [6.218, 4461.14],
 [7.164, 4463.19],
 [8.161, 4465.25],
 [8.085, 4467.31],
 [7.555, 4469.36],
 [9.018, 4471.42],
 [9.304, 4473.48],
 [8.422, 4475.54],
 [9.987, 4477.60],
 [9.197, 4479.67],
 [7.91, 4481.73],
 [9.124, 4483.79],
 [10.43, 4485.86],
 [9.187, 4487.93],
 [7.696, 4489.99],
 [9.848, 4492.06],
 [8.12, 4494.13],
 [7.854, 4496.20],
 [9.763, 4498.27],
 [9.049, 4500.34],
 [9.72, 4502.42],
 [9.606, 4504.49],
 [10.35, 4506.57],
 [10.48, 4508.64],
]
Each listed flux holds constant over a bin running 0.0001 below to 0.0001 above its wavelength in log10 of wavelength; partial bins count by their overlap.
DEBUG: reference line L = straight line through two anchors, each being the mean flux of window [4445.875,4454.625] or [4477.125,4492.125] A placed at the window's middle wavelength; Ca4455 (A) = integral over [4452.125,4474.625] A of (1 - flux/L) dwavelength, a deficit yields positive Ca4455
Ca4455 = 3.1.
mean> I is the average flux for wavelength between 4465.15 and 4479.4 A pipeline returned 8.71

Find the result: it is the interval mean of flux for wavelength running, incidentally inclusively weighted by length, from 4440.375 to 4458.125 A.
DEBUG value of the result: 7.83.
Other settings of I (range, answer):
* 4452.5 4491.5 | 8.16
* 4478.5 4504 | 9.01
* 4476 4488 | 9.27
